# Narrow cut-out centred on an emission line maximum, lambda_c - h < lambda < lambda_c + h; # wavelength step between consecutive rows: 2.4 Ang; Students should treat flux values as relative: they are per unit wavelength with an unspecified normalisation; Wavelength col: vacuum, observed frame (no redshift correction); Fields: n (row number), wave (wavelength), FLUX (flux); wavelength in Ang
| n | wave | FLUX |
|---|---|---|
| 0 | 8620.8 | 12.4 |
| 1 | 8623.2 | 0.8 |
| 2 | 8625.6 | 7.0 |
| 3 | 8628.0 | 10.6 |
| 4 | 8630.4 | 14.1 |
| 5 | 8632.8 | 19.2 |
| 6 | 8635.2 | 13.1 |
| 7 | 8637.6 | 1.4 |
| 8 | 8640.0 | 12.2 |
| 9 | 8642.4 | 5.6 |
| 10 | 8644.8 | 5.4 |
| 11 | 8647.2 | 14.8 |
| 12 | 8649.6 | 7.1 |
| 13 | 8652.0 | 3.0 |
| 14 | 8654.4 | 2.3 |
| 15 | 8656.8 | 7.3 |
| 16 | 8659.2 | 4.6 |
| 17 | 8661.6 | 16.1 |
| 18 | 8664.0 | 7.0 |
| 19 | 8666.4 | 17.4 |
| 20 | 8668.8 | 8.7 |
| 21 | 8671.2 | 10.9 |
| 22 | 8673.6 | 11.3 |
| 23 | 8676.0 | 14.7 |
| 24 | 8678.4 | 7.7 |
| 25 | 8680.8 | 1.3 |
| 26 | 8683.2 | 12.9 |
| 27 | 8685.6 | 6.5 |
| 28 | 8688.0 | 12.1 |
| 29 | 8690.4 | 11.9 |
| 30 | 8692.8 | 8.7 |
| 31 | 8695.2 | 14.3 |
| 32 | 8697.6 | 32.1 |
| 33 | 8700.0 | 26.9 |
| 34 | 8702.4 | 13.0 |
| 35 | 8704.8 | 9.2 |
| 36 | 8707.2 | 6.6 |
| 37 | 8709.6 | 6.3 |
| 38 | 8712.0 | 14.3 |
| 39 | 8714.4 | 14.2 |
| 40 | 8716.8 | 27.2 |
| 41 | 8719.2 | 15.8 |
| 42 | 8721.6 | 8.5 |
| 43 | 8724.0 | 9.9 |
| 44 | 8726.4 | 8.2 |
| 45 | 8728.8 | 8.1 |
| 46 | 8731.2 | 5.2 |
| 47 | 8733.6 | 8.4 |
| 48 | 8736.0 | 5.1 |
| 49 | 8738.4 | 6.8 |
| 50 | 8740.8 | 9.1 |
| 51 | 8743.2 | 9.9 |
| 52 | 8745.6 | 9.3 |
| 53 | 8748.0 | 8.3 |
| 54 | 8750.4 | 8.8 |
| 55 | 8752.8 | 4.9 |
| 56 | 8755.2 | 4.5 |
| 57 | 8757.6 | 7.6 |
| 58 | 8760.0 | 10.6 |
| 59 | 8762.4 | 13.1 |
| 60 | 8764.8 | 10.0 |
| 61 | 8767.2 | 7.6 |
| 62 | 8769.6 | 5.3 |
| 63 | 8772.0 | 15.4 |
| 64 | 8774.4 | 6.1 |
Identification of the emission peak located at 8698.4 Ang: [S II] 6716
